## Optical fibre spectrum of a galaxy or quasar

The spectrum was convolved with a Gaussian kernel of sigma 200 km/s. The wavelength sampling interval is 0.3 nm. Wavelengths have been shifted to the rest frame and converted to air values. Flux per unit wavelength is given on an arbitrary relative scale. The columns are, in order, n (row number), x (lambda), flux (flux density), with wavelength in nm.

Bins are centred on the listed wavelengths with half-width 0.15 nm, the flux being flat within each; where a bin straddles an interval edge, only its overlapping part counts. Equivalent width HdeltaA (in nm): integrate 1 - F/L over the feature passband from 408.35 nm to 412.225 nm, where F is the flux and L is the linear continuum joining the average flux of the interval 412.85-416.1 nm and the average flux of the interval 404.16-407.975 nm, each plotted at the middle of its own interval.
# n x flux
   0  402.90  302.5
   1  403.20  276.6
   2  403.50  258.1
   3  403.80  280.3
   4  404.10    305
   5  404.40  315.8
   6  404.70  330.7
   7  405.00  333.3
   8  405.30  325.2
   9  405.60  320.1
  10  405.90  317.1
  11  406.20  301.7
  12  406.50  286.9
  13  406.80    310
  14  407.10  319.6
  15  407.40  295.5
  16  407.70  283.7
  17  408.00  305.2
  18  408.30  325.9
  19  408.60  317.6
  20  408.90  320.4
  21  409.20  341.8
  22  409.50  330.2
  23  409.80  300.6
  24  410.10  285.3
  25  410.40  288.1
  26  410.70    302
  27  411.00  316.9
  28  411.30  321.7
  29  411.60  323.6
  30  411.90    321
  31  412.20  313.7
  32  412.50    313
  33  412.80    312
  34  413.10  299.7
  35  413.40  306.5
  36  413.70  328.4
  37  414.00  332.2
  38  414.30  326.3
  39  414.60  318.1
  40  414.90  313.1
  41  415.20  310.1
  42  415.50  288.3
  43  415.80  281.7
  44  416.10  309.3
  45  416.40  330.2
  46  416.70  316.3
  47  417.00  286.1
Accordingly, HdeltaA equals -0.04 nm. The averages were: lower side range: 311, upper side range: 310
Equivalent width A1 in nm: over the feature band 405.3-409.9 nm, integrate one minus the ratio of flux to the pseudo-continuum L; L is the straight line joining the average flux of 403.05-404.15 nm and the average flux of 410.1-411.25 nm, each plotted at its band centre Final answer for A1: -0.33 nm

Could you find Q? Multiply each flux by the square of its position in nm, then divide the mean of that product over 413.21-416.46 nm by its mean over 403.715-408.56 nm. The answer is 1.05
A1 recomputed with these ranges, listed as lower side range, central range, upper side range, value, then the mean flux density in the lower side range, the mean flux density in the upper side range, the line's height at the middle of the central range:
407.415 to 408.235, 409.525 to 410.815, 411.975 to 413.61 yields 0.03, 298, 310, 304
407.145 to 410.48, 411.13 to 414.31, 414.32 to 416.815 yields -0.09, 309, 309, 309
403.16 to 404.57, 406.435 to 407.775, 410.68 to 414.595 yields -0.01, 289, 317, 299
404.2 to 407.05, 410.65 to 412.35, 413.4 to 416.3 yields -0.02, 316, 312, 313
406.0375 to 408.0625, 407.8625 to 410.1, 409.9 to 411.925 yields -0.10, 300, 307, 304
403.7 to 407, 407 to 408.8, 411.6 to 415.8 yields 0.03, 312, 313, 312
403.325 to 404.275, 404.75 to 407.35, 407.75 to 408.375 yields -0.16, 282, 309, 296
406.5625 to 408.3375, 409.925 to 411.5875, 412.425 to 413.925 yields 0.03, 304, 313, 309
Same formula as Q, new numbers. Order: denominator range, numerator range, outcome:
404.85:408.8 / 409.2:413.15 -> 1.02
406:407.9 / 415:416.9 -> 1.06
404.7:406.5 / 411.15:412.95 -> 1.03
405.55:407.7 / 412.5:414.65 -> 1.08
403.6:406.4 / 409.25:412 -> 1.02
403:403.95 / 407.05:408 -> 1.11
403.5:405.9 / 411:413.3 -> 1.05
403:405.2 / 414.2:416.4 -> 1.08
